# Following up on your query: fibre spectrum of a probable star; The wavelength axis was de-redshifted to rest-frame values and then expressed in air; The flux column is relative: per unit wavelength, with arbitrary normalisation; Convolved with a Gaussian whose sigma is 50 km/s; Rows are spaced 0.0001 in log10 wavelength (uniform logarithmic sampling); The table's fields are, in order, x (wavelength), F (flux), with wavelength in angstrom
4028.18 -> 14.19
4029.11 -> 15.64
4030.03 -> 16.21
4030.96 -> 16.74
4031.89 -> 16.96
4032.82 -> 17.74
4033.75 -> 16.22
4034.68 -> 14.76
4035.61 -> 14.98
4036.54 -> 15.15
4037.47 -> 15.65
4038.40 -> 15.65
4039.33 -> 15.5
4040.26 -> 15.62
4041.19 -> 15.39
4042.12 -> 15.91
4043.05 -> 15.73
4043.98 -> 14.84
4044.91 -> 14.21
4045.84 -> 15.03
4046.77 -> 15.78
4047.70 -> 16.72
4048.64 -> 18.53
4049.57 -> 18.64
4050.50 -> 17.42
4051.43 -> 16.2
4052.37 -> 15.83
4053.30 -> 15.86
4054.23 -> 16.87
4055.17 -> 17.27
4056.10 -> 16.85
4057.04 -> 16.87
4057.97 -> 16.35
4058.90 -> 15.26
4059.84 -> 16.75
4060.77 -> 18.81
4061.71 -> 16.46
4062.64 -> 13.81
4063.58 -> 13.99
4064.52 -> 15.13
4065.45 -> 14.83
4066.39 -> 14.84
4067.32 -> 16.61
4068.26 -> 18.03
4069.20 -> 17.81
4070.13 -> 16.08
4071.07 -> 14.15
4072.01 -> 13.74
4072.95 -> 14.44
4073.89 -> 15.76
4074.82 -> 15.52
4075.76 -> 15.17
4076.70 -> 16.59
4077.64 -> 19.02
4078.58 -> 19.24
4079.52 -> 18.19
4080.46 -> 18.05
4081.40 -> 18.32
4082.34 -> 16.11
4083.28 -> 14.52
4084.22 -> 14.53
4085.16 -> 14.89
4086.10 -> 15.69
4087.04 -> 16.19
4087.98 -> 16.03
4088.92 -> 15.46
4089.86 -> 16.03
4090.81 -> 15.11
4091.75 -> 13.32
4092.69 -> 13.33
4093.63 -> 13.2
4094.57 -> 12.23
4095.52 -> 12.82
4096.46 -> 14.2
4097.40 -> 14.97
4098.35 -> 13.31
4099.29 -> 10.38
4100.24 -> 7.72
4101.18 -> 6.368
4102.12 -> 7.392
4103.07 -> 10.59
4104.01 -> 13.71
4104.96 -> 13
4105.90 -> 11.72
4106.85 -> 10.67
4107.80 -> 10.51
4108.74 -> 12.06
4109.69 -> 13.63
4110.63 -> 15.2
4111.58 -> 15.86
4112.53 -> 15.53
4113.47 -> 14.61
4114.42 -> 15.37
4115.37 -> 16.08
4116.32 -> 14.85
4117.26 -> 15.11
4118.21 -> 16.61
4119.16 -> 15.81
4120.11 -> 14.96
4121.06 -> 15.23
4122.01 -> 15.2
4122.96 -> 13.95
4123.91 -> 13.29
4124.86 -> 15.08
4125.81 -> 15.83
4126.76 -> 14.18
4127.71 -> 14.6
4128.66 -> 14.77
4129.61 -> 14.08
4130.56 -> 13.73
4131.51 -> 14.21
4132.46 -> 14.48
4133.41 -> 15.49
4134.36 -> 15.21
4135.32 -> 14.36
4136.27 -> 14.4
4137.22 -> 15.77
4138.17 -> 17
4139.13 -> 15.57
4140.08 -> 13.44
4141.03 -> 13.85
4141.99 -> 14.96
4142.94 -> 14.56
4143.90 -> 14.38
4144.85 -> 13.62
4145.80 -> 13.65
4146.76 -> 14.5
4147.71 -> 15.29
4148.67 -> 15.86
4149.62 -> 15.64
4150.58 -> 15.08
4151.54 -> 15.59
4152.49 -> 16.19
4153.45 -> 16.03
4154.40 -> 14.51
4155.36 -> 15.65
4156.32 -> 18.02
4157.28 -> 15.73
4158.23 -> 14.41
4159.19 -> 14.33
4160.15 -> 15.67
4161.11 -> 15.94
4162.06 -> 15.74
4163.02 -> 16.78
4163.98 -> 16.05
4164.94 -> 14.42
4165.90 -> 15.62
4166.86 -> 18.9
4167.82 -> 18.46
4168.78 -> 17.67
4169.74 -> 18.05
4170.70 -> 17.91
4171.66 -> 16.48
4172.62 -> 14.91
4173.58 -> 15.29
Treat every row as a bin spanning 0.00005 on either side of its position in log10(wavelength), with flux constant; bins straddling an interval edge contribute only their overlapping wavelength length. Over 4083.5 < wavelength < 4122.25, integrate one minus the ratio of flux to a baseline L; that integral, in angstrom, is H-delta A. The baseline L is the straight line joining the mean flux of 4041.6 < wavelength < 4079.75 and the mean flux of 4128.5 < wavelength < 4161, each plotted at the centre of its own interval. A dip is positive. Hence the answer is 4.9 angstrom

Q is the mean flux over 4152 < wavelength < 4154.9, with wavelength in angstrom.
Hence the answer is 15.6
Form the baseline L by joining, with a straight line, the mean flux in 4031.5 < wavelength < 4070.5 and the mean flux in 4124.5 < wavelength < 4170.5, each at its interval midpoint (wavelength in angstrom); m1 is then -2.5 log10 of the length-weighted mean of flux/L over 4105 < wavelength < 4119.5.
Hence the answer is 0.106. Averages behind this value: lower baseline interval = 16.1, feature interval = 14.2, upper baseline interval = 15.4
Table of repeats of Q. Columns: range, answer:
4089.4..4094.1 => 14.2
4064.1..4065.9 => 15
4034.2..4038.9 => 15.2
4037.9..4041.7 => 15.5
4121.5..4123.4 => 14.6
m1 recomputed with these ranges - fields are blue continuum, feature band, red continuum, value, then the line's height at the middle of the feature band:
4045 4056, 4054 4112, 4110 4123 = 0.10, 16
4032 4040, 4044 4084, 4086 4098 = -0.08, 15.1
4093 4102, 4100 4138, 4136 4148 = -0.06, 13.1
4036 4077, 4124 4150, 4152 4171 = 0.10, 16.2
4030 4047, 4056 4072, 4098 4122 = -0.08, 14.8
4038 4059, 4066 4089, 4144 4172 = -0.01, 16.1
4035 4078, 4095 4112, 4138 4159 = 0.29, 15.5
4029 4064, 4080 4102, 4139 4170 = 0.14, 15.9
